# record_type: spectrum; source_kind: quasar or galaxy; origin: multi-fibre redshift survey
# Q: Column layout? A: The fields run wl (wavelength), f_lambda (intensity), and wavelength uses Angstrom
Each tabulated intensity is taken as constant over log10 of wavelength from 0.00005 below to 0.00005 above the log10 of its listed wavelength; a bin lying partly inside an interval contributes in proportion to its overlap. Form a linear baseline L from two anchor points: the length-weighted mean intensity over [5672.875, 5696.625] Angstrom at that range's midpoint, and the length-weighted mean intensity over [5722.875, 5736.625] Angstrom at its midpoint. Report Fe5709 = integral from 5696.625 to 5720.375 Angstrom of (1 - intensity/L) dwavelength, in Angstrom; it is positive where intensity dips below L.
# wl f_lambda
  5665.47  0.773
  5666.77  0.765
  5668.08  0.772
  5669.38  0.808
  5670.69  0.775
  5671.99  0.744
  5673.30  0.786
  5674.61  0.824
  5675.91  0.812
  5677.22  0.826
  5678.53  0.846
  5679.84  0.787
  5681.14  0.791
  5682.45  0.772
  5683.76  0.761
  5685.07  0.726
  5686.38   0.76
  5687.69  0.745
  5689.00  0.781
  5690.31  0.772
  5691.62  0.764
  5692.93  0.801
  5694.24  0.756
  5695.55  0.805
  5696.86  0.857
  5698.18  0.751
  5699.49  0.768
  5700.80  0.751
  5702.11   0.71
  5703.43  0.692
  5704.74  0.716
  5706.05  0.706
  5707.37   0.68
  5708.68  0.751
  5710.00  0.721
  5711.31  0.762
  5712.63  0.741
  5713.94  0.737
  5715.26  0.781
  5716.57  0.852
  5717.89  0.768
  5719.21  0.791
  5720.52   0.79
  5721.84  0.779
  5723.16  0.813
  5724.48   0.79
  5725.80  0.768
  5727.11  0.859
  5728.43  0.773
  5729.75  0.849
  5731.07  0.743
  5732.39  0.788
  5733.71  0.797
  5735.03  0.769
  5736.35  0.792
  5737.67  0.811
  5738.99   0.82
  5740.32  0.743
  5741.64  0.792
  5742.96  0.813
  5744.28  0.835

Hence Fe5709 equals 1.2 Angstrom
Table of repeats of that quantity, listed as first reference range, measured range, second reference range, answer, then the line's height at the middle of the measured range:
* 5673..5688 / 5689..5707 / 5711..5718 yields 0.54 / 0.781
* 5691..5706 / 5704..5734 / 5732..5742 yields 0.14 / 0.775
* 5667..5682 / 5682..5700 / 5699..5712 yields -0.35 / 0.758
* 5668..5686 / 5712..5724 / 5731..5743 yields 0.06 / 0.788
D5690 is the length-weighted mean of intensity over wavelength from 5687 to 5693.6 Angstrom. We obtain 0.773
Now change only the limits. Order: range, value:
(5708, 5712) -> 0.744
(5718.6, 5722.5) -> 0.787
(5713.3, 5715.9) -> 0.758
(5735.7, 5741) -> 0.791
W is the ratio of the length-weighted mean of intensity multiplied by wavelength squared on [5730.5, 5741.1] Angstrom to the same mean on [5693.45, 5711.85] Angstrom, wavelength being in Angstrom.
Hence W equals 1.06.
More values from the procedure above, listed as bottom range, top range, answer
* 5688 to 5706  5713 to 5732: 1.05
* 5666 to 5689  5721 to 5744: 1.04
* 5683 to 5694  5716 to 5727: 1.06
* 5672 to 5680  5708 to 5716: 0.94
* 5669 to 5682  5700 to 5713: 0.91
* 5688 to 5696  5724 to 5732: 1.04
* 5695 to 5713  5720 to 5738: 1.08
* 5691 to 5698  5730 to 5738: 1.00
